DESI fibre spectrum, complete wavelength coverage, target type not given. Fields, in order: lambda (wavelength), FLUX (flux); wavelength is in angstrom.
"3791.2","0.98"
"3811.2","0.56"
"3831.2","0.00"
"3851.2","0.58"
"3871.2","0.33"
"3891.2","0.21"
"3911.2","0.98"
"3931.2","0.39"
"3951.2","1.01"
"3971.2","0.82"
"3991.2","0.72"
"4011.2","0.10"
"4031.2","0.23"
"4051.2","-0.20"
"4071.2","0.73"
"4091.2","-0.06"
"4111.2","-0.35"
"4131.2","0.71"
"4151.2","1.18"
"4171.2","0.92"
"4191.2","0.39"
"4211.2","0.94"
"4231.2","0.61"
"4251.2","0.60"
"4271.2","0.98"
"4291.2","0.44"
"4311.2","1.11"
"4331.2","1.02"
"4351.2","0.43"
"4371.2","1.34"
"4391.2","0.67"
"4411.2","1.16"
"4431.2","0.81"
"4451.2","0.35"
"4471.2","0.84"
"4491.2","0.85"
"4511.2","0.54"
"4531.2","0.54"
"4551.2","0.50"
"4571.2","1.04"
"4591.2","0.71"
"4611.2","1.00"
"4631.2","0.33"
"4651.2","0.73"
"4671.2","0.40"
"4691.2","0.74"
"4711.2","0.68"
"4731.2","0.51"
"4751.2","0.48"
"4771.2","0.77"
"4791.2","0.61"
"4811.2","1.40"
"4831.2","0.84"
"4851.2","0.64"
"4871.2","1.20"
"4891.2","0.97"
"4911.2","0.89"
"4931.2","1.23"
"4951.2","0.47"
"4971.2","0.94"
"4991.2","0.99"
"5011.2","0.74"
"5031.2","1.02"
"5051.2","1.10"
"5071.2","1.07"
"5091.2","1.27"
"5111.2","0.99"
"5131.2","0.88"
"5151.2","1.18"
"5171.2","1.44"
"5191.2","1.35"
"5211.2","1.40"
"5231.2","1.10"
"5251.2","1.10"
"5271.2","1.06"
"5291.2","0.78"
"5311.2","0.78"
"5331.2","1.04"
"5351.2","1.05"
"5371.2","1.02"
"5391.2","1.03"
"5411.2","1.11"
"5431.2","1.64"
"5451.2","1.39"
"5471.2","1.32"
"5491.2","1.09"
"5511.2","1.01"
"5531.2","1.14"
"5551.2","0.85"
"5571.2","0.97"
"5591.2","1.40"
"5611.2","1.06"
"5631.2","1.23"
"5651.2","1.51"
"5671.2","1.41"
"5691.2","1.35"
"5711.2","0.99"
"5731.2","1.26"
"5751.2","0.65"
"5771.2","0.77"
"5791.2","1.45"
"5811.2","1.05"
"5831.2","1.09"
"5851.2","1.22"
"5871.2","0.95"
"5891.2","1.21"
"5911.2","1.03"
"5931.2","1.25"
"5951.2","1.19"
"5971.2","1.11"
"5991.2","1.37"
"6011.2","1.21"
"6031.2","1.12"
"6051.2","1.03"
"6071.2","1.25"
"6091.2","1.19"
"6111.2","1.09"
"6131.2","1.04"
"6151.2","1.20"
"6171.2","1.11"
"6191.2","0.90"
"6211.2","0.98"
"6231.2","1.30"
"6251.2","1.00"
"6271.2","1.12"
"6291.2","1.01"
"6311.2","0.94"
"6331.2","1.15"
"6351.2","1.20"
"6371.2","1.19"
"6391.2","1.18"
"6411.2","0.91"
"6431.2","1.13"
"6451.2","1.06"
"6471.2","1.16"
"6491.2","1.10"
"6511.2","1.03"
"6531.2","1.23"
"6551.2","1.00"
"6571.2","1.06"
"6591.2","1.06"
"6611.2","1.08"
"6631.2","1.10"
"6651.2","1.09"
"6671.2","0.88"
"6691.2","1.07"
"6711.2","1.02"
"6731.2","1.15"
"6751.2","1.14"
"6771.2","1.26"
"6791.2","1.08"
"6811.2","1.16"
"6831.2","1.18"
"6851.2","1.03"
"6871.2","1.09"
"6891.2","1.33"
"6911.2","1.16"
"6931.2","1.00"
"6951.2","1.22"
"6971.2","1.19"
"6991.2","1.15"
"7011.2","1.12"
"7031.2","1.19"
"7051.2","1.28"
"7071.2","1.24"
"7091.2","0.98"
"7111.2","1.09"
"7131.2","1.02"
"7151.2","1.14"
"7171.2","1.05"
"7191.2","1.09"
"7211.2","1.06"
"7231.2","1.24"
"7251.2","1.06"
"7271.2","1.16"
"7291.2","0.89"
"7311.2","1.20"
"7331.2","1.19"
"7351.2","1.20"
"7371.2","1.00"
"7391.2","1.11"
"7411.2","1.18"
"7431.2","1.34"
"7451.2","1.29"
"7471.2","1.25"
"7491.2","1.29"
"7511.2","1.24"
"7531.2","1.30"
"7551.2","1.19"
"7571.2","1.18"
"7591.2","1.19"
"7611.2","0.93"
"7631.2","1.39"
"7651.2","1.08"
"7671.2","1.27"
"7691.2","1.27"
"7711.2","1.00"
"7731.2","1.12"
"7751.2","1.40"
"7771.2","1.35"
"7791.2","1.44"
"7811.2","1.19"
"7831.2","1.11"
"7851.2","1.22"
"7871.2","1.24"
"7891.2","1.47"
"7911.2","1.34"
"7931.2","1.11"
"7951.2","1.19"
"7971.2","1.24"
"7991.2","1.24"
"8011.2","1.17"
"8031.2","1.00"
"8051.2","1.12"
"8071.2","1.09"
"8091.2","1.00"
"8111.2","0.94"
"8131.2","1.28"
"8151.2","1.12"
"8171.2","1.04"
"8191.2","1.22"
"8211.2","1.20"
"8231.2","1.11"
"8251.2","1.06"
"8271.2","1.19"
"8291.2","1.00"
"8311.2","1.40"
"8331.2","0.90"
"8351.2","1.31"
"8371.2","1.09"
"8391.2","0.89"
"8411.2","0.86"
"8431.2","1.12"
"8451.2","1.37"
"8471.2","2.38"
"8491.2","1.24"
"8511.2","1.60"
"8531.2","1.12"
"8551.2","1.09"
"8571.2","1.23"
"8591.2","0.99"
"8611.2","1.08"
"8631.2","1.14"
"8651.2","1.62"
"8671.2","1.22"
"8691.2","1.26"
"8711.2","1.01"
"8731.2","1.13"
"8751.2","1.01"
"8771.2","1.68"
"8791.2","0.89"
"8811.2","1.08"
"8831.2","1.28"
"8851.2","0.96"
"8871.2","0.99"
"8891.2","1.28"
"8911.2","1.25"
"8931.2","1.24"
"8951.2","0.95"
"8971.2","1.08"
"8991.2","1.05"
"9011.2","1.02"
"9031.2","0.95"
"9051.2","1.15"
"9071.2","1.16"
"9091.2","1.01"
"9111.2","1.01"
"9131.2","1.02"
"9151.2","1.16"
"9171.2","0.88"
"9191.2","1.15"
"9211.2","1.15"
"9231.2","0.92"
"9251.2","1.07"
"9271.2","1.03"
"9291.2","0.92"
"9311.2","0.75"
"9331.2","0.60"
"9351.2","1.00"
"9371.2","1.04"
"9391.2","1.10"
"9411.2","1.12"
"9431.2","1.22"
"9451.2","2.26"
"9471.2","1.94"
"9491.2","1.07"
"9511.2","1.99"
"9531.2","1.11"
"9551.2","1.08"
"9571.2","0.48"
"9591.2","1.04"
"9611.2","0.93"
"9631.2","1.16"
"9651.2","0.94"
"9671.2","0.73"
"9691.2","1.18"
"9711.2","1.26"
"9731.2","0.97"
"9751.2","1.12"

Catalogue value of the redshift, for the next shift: 0.29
